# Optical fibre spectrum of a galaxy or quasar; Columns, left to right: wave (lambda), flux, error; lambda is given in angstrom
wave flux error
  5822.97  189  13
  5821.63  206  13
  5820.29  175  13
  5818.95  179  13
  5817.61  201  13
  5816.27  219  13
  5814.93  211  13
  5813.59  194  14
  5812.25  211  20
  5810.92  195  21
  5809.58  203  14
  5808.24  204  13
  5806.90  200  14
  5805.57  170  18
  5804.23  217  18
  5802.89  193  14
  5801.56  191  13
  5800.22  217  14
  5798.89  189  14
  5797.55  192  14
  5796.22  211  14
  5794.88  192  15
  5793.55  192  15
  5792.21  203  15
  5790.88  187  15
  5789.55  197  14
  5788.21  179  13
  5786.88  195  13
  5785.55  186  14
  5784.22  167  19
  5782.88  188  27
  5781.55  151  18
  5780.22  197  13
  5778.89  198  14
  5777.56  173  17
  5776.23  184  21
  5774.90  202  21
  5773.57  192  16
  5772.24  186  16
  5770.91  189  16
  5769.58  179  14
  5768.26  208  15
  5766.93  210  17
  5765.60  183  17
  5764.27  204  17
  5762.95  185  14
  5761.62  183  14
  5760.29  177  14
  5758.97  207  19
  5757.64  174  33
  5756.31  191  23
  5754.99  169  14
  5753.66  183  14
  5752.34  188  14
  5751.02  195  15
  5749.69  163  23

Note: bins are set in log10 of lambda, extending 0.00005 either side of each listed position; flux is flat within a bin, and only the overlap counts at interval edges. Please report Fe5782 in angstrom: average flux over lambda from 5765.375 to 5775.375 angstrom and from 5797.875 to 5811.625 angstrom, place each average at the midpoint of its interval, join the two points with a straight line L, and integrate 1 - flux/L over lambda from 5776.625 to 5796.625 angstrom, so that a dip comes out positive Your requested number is 0.9 angstrom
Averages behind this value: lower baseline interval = 194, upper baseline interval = 198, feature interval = 187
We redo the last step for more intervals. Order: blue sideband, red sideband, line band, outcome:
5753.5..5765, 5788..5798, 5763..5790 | 0.3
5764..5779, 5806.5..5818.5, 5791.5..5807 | 0.2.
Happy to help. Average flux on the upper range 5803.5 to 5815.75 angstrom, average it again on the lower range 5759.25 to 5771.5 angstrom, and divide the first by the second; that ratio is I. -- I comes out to 1.05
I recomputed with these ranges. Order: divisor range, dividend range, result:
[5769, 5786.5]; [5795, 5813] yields 1.08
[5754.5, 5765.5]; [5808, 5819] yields 1.09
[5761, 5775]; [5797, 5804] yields 1.03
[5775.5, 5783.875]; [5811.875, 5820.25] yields 1.10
